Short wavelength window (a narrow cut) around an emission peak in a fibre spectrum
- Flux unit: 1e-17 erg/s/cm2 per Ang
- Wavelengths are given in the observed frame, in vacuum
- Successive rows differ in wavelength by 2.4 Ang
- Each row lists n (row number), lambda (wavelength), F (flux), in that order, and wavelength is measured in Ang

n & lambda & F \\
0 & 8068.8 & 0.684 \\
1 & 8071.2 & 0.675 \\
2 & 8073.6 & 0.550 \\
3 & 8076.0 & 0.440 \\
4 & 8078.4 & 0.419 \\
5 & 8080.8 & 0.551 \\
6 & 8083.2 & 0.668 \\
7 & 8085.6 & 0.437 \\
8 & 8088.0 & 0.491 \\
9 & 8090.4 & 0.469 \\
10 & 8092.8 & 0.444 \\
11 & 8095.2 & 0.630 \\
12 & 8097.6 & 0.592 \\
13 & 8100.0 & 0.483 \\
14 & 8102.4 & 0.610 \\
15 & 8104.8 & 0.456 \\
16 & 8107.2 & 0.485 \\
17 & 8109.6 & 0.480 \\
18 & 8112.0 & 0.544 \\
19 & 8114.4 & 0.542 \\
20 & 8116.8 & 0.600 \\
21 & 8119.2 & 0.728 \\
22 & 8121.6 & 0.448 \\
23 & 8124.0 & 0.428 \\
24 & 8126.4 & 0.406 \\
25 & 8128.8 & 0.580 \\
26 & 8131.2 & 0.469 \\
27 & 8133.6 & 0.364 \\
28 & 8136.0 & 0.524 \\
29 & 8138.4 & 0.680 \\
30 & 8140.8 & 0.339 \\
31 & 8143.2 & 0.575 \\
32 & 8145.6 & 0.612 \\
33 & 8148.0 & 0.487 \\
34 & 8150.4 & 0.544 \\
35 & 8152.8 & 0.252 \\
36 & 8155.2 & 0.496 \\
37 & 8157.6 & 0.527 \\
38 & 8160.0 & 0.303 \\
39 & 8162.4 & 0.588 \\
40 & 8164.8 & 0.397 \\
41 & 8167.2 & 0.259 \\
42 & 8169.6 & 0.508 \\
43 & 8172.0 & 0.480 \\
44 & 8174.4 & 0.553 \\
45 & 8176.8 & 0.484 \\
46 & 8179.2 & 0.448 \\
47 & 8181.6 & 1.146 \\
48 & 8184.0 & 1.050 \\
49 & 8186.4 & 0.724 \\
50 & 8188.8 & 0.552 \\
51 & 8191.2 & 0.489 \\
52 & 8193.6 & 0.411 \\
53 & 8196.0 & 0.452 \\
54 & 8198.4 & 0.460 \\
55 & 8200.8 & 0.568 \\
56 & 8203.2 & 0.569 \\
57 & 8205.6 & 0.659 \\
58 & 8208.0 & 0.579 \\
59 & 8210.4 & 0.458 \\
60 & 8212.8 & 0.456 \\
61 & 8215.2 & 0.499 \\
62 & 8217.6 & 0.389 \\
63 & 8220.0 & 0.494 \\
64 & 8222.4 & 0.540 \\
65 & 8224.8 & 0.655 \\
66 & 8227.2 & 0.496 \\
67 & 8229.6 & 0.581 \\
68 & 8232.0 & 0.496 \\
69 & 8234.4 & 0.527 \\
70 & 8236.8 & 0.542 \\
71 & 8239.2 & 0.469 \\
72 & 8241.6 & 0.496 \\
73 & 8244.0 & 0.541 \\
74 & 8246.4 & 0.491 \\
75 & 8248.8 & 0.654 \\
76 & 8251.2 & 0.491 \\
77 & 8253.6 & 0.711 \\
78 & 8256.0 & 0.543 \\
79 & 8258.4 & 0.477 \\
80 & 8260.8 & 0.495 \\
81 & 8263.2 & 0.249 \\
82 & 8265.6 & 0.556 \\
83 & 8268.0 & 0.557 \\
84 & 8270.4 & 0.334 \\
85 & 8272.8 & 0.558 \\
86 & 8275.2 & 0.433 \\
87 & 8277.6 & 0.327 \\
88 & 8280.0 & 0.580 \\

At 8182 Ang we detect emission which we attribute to H-gamma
